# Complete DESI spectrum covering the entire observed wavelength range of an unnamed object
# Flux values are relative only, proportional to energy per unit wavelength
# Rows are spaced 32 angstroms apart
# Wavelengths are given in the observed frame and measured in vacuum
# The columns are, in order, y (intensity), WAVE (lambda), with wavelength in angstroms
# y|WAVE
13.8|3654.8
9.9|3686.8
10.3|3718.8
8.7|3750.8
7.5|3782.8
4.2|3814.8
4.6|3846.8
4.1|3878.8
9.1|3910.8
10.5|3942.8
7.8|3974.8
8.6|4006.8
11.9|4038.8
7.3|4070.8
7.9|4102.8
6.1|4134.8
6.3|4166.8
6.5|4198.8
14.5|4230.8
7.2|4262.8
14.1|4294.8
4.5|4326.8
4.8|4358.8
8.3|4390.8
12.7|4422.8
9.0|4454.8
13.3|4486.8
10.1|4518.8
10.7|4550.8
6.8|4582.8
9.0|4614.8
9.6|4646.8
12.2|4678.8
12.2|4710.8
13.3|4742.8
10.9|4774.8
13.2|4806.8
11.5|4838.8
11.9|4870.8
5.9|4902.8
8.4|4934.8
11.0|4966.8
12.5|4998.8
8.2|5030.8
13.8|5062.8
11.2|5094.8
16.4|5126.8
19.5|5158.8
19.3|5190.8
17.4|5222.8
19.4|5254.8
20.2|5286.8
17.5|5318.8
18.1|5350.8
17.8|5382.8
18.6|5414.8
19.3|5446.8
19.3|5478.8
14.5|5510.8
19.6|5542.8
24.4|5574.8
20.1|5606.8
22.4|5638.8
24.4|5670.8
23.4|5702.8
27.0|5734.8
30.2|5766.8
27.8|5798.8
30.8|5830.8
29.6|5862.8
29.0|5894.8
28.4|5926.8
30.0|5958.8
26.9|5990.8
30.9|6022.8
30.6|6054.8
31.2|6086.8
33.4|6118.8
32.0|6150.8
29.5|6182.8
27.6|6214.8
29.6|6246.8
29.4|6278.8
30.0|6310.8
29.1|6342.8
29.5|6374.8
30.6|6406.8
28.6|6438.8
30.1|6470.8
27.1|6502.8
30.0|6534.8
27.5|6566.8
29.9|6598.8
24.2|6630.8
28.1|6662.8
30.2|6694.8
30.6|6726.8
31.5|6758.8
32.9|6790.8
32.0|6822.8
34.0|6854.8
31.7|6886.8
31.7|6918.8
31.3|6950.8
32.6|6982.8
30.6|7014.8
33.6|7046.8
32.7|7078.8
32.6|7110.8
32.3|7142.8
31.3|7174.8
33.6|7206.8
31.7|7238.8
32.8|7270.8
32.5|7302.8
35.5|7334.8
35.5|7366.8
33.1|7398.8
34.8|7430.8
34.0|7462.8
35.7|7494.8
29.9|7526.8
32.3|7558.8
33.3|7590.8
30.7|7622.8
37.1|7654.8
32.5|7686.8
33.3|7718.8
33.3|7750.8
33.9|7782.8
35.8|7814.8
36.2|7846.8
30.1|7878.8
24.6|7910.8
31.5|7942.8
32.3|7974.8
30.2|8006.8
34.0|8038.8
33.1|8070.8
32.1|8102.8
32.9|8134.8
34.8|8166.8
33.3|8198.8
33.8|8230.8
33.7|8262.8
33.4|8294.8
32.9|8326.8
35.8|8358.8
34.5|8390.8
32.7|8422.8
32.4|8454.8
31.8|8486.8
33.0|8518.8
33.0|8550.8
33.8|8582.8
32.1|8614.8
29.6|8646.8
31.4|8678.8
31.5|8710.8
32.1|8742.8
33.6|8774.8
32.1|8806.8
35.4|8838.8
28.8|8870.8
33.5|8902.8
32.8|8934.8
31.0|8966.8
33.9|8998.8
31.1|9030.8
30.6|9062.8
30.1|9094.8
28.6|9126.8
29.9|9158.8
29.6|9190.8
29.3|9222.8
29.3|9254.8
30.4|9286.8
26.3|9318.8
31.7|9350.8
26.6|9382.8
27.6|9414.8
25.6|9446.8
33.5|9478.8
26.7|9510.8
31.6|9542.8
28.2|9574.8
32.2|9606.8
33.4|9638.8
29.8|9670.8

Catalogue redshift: 0.28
